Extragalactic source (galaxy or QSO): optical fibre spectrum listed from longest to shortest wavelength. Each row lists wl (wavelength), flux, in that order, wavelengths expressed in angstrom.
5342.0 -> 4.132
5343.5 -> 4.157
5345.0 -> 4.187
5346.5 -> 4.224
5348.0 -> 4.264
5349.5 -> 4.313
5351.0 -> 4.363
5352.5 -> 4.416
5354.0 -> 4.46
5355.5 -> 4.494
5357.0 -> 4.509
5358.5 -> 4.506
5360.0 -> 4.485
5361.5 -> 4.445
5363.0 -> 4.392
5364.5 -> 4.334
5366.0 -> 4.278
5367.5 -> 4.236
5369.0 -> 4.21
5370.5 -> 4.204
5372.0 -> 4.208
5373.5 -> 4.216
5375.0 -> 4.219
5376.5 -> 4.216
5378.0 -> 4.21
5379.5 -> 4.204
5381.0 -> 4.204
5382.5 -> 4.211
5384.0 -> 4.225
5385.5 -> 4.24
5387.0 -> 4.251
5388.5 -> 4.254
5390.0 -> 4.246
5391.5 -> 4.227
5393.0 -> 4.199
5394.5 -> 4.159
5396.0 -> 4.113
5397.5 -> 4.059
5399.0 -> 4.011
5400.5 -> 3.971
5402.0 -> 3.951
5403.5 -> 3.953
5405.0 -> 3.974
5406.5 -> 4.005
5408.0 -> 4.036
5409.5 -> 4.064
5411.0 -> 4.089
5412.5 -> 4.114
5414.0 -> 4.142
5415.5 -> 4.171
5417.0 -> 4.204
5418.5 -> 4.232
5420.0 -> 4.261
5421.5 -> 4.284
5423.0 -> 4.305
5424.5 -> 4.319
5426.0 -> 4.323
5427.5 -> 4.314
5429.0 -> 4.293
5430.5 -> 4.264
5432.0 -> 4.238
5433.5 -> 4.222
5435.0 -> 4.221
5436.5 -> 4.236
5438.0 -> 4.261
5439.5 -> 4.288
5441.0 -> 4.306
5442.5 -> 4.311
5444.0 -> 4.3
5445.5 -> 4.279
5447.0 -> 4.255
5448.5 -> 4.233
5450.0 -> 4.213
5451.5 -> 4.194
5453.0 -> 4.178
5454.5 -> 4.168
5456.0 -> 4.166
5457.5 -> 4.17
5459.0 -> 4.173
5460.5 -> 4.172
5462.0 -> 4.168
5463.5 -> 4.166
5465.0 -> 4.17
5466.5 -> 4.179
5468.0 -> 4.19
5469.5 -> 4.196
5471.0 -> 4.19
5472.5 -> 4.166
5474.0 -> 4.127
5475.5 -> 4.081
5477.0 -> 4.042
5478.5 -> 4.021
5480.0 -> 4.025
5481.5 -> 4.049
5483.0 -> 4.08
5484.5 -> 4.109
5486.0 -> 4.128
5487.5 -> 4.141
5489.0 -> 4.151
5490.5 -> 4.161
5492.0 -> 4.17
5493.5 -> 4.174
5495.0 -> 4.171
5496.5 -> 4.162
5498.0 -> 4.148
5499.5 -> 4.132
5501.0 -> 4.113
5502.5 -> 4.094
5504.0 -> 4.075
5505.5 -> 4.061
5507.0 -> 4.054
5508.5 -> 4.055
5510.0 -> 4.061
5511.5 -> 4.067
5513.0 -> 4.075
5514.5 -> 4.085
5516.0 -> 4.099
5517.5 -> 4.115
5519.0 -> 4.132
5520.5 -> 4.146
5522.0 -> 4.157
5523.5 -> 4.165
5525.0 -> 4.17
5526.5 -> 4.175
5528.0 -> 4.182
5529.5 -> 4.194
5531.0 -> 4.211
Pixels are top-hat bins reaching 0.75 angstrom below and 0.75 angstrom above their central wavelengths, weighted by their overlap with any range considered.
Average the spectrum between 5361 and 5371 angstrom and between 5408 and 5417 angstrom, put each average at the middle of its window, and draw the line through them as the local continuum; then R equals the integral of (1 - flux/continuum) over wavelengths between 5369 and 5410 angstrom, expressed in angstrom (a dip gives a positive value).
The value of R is 0.6 angstrom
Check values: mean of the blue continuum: 4.3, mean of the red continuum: 4.12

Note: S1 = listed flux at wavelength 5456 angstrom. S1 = 4.166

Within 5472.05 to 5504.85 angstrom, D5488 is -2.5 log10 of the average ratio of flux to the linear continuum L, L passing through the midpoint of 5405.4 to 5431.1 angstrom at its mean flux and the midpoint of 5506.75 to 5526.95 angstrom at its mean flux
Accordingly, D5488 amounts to 0.006 mag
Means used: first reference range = 4.2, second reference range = 4.11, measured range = 4.11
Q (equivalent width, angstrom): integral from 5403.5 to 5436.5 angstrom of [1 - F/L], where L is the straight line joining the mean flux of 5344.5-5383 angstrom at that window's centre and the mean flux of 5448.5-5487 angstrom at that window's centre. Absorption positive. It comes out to 0.2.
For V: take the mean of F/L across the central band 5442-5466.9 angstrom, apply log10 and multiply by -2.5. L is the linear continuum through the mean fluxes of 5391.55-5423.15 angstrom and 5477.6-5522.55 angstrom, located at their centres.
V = -0.025 mag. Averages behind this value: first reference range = 4.11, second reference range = 4.11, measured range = 4.2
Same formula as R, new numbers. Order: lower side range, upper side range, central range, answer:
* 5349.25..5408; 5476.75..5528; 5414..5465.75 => -0.78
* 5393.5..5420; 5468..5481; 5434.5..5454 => -0.74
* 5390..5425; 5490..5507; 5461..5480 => -0.04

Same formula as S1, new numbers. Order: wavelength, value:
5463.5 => 4.166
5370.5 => 4.204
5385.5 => 4.24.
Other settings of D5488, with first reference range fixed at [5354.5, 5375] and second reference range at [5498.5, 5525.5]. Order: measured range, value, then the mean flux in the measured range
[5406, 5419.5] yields 0.04 mag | 4.12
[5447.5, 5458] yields 0.00 mag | 4.19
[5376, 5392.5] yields 0.02 mag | 4.23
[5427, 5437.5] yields -0.01 mag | 4.25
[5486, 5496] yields -0.01 mag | 4.16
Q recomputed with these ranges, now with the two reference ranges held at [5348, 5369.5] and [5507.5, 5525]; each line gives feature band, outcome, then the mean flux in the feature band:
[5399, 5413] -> 0.9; 4.02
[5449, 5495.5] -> 0.4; 4.15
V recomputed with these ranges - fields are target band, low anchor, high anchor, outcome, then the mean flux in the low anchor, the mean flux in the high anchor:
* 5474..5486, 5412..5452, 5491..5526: 0.027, 4.25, 4.12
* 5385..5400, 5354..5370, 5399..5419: 0.002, 4.39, 4.07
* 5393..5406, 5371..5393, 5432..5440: 0.051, 4.22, 4.24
